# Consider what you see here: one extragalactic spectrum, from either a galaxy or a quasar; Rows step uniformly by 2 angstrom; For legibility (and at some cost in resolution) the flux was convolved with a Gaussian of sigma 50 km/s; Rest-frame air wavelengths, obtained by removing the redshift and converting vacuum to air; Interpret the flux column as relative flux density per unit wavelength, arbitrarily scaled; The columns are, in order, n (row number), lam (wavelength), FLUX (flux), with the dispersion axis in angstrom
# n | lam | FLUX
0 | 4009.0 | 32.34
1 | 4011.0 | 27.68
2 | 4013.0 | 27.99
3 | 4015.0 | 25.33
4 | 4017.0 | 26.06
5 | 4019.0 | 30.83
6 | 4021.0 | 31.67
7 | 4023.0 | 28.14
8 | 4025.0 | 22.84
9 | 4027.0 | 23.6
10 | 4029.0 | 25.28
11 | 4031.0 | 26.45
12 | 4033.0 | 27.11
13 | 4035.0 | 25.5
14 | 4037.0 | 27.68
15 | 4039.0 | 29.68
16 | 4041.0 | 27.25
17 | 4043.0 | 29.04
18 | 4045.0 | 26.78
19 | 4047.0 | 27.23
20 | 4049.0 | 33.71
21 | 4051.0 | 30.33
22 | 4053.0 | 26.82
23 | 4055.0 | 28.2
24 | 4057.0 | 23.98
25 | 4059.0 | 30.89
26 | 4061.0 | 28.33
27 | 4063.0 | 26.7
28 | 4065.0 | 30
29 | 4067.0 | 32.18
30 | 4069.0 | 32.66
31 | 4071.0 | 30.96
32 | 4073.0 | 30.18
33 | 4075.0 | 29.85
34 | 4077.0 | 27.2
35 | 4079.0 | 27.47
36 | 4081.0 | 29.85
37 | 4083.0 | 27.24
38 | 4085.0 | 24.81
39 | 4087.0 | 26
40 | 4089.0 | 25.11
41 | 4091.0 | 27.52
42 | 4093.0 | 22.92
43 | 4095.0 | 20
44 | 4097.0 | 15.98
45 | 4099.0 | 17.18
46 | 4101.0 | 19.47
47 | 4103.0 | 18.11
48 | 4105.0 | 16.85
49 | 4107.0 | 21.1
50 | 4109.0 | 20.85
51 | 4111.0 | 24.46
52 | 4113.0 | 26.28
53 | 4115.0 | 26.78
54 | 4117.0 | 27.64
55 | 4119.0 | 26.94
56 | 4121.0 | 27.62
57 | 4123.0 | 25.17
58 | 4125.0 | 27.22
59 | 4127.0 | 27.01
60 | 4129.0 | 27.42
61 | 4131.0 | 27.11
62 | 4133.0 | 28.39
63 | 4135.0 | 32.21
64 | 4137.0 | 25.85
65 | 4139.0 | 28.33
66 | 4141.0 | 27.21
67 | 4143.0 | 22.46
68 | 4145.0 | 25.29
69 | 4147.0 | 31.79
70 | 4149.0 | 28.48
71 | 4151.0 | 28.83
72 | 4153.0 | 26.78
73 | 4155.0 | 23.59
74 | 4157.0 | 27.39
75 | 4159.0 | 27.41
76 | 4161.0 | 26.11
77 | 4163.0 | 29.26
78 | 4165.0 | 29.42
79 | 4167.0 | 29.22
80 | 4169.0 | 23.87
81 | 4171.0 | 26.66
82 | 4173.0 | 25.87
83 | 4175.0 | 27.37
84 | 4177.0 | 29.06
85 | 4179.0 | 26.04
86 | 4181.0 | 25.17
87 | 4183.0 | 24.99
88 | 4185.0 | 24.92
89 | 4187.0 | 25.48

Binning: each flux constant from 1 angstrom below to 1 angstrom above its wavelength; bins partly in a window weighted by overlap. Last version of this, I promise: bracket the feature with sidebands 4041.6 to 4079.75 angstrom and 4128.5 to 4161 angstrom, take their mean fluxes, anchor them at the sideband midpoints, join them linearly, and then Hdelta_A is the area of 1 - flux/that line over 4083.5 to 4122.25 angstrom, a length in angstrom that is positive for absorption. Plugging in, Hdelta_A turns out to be 7.2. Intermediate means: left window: 29.1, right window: 27.4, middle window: 23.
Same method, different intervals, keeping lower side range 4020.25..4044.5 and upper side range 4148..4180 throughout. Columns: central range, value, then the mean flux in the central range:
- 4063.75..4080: -1.8 angstrom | 30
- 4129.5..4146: 0.0 angstrom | 27.1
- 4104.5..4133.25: 1.8 angstrom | 25.5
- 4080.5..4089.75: 0.2 angstrom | 26.5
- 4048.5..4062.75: -0.8 angstrom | 28.6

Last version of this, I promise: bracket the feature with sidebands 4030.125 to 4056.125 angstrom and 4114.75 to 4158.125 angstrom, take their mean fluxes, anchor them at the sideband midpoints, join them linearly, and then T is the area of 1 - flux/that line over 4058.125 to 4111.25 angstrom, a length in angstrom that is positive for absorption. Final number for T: 4.7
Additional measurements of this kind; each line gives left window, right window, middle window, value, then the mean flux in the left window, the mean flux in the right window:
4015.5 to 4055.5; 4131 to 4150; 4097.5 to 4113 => 4.3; 27.7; 27.7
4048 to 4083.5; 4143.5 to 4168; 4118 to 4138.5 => 0.5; 29.3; 27.7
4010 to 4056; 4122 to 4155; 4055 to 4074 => -1.3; 27.6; 27.4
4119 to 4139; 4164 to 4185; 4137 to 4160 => 0.2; 27.6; 26.7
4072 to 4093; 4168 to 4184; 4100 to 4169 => 1.4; 27.3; 26.1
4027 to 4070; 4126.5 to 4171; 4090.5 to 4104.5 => 4.1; 28.3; 27.4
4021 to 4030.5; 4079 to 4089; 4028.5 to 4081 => -4.5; 25.7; 26.8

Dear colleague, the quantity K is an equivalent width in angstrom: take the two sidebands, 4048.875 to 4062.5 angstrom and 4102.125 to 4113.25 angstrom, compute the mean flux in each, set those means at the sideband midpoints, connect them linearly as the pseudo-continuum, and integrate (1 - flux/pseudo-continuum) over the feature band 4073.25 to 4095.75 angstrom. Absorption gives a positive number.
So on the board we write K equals -1.8 angstrom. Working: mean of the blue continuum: 28.5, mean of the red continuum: 21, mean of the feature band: 26.4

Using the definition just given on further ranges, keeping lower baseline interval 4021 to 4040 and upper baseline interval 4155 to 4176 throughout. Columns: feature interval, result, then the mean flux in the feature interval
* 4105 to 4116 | 1.5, 23.3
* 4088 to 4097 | 1.3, 23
